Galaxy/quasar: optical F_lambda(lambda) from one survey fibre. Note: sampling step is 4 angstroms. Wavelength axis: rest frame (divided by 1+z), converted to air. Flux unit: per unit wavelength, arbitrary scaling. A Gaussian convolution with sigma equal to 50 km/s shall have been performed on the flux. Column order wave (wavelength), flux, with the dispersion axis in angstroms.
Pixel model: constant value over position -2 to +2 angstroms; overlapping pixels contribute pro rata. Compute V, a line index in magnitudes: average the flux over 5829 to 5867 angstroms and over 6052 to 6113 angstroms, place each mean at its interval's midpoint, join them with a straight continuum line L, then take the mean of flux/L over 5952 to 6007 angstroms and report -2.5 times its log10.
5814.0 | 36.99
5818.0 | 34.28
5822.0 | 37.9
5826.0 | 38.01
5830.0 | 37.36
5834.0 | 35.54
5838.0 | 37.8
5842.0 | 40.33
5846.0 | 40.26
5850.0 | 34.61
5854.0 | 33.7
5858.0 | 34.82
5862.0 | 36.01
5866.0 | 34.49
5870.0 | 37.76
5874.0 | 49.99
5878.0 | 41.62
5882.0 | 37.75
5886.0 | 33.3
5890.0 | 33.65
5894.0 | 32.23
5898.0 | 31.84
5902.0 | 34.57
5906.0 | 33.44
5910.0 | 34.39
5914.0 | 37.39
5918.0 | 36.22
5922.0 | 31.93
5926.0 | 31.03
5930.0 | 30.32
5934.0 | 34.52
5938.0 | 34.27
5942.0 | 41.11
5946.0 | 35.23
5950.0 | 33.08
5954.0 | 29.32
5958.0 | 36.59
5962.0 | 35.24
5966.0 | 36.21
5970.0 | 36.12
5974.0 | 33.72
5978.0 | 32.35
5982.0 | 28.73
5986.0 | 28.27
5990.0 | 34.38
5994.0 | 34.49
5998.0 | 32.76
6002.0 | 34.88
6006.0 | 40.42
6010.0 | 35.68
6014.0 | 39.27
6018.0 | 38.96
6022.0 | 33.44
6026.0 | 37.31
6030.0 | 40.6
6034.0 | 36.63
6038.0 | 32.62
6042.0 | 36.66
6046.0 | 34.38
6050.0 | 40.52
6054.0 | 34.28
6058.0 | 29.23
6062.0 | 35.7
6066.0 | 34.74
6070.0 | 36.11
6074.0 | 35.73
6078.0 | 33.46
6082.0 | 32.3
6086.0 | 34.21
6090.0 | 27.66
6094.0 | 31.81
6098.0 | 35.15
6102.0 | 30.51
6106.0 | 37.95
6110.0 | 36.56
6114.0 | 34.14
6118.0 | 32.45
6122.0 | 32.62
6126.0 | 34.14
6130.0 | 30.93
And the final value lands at 0.04 mag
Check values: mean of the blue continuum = 36.5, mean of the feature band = 33.7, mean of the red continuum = 33.7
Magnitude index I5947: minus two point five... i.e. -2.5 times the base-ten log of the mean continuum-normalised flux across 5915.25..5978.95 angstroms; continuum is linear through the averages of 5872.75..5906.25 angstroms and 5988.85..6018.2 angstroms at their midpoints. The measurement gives 0.06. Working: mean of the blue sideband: 36.3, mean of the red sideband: 36.3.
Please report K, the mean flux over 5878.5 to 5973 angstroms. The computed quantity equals 34.4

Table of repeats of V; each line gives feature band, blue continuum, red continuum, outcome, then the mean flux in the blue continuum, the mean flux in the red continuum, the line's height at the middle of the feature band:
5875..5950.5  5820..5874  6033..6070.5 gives 0.05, 37.3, 35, 36.6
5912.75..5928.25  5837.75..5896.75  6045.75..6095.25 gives 0.07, 37.1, 33.9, 36.3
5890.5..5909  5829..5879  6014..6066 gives 0.13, 38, 35.9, 37.5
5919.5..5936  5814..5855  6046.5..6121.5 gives 0.12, 37.1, 34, 35.9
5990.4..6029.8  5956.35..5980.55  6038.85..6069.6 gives -0.05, 34.9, 35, 35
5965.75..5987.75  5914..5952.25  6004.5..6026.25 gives 0.12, 34.3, 37.5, 36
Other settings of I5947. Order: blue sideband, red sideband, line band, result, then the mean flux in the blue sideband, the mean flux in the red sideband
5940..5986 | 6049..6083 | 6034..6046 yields -0.02 mag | 34.1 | 34.6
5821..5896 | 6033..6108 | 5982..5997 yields 0.11 mag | 37.2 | 34.2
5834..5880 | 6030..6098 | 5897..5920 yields 0.07 mag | 38.2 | 34.3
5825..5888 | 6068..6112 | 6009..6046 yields -0.06 mag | 37.7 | 33.8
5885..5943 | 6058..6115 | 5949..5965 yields 0.00 mag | 33.9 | 33.8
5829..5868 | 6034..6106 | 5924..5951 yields 0.04 mag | 36.5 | 34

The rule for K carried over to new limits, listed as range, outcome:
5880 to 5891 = 35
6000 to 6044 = 37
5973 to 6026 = 34.5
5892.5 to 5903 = 32.8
